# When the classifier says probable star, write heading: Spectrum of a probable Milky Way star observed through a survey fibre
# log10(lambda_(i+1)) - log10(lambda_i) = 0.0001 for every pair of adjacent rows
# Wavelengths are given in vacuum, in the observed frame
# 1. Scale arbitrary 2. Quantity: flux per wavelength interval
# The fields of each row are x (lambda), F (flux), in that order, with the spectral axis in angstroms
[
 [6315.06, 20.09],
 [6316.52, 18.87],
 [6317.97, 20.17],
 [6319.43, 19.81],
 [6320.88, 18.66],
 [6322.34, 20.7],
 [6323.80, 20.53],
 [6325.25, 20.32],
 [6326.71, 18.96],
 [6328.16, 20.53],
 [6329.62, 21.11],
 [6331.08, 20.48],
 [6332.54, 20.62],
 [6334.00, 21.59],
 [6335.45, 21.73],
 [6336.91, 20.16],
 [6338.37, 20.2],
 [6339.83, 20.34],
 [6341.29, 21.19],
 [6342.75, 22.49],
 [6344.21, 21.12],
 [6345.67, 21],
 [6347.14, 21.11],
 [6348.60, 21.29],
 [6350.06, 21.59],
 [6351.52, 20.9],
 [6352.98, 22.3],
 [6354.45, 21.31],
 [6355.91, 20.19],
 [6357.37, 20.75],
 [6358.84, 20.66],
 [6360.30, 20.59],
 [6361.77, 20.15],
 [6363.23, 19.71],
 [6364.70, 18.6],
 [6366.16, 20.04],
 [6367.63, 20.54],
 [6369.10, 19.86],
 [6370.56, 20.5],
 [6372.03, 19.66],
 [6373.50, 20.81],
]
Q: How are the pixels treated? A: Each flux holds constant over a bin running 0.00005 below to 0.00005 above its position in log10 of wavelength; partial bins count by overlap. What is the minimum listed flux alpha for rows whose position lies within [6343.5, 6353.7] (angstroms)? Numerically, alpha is 20.9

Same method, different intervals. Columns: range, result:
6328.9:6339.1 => 20.16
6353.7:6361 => 20.19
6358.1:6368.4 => 18.6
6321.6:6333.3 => 18.96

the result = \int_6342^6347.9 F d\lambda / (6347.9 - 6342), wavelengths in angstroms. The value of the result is 21.4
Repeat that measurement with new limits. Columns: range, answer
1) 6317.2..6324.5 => 20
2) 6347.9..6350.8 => 21.5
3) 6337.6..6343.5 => 21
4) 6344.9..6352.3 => 21.2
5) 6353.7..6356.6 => 20.7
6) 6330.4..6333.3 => 20.5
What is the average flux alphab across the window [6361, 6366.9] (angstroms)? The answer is 19.6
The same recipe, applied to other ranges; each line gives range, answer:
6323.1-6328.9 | 20.1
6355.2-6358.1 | 20.5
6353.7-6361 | 20.7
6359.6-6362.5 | 20.3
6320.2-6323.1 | 19.6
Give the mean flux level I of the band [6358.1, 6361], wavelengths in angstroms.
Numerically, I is 20.6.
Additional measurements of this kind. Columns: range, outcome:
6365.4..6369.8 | 20.1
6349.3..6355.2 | 21.5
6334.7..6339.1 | 20.7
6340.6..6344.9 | 21.6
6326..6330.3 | 20.2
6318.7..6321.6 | 19.3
